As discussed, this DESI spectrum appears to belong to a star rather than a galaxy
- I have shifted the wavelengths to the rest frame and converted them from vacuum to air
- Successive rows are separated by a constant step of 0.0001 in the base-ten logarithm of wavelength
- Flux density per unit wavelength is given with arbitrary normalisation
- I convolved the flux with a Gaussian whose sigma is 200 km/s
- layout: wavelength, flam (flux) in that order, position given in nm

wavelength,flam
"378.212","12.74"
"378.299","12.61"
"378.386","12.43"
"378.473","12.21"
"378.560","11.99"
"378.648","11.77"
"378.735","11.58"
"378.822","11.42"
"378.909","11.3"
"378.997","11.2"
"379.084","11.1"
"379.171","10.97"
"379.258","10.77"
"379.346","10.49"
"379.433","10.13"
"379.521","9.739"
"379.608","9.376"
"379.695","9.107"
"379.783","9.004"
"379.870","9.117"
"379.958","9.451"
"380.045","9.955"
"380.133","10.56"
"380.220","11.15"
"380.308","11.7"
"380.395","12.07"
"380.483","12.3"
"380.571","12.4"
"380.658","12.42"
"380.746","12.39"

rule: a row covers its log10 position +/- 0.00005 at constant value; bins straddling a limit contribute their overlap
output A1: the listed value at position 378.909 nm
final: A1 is 11.3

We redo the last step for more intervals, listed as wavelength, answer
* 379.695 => 9.107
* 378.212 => 12.74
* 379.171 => 10.97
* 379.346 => 10.49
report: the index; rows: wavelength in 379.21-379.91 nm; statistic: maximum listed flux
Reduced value 10.77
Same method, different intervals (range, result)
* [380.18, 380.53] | 12.3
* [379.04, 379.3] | 11.1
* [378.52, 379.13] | 11.99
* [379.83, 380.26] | 11.15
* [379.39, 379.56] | 10.13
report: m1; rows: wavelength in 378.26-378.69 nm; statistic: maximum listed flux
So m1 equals 12.61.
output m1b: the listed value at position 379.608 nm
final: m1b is 9.376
